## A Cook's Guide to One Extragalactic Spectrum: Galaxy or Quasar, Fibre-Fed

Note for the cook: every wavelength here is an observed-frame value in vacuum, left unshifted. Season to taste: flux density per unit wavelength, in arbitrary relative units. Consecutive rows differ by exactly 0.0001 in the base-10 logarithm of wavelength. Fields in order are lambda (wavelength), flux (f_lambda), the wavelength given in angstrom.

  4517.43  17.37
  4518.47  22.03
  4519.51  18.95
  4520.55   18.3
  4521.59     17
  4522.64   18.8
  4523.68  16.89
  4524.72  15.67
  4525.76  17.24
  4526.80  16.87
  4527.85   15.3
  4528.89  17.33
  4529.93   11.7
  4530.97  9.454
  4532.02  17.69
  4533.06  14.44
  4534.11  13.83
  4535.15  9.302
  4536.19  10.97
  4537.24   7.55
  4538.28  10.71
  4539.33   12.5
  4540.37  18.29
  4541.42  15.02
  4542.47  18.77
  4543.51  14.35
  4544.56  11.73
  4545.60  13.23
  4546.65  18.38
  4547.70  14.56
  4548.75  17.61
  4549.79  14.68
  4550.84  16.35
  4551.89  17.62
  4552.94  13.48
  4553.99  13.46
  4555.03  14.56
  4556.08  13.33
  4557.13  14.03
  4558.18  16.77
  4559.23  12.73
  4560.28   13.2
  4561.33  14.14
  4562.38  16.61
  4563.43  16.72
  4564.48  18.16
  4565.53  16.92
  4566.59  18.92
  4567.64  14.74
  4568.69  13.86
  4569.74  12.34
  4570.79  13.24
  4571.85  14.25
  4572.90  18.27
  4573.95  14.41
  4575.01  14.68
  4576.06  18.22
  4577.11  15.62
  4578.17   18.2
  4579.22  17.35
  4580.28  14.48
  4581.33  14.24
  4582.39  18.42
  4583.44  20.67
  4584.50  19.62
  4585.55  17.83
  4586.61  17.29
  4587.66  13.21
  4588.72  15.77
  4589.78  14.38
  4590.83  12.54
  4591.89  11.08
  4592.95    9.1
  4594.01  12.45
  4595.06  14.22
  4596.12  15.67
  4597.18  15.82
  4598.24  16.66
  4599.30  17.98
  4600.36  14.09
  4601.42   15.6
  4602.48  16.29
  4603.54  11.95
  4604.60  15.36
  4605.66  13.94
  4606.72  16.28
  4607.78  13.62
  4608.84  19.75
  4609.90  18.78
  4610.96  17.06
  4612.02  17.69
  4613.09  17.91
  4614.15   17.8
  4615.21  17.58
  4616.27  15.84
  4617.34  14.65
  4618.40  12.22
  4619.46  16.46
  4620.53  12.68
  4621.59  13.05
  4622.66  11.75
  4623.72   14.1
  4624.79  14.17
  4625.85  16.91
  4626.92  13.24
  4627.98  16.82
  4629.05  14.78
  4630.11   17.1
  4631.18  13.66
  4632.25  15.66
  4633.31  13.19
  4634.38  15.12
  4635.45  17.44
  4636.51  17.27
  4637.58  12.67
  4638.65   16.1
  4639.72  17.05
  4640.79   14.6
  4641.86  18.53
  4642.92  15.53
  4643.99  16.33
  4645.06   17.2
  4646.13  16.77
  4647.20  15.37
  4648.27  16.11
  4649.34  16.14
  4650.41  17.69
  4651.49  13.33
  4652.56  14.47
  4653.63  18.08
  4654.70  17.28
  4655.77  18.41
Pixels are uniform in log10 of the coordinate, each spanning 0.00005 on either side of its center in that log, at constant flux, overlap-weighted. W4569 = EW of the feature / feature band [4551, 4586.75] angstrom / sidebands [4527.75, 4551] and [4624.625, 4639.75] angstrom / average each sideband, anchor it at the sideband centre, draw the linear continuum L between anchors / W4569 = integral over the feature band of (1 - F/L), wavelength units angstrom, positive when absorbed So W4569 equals -3.4 angstrom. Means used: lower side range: 14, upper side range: 15.4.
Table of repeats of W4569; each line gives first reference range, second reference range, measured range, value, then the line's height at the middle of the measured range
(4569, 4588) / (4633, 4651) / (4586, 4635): 3.43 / 16.2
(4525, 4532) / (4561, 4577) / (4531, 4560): 1.99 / 15.2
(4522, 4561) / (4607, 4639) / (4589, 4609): 0.97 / 15.2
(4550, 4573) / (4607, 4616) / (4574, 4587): -0.90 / 16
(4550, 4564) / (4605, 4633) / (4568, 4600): -0.53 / 15.1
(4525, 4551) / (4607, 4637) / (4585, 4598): 0.81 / 15.1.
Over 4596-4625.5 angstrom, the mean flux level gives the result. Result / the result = 15.5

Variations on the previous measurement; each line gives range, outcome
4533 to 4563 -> 14.2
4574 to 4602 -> 15.6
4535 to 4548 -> 13.6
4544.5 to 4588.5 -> 15.7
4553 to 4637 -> 15.4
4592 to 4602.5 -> 14.6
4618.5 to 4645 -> 15.2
